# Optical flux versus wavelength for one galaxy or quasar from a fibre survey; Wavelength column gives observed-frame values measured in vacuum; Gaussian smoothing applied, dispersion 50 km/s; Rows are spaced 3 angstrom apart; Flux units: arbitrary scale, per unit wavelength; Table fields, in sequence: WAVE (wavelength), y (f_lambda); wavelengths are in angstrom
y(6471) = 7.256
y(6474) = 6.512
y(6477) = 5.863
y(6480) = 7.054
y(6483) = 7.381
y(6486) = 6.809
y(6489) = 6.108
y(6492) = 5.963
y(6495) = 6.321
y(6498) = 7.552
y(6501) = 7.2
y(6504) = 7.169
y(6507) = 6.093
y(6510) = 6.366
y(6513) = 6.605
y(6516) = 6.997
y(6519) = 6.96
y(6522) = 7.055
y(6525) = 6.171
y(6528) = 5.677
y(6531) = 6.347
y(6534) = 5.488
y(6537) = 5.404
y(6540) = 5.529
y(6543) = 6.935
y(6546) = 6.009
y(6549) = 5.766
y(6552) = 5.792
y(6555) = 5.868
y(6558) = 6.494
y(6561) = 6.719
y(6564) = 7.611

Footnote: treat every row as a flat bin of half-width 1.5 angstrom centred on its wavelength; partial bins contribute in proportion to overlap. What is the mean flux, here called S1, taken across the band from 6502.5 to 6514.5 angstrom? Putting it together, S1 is 6.56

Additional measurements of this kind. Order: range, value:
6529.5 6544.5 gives 5.94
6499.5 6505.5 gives 7.18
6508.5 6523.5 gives 6.8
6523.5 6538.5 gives 5.82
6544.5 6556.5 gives 5.86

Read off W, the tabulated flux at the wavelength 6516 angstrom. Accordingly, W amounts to 6.997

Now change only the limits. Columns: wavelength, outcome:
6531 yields 6.347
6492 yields 5.963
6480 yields 7.054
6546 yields 6.009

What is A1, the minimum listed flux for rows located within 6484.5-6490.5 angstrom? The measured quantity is 6.108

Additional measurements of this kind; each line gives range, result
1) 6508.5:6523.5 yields 6.366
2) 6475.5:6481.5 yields 5.863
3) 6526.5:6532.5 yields 5.677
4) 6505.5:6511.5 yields 6.093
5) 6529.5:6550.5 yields 5.404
